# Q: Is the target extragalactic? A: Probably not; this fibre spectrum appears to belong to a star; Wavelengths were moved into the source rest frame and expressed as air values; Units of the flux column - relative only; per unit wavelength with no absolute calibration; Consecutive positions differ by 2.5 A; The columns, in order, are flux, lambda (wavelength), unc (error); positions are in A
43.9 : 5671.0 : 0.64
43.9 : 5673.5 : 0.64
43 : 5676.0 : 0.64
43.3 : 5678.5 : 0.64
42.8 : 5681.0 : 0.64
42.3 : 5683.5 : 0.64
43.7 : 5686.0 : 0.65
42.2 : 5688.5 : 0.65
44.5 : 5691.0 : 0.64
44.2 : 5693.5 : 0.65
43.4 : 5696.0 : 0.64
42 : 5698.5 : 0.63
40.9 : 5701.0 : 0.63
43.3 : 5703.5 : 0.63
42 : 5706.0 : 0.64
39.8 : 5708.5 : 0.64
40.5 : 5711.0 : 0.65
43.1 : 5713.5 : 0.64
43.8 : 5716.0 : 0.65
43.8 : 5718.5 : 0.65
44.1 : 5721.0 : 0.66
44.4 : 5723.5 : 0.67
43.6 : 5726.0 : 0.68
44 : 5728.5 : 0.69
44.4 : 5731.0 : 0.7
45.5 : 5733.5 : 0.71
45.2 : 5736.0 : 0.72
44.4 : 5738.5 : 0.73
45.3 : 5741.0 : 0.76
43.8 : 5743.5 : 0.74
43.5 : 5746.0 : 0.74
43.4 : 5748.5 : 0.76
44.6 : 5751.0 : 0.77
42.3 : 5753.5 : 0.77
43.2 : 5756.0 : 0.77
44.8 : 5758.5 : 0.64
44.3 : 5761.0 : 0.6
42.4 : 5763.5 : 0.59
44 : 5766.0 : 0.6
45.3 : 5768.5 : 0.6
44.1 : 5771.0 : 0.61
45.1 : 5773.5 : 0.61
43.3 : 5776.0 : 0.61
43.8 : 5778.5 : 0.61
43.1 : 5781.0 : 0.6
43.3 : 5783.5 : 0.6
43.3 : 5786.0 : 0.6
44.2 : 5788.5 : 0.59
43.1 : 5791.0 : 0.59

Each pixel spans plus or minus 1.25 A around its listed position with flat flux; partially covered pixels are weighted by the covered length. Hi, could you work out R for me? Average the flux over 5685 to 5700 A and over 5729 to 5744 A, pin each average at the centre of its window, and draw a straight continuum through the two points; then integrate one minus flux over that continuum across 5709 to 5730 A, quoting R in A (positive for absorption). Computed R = 0.4 A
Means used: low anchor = 43.3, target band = 43.3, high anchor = 44.8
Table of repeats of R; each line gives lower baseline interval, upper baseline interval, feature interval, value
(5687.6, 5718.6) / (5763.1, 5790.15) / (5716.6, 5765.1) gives -0.9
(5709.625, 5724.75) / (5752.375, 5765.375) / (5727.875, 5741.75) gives -0.5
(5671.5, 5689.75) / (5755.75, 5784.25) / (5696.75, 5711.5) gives 0.6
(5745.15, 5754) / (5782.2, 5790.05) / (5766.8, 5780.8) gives -0.2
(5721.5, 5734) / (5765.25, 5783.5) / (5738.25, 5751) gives 0.0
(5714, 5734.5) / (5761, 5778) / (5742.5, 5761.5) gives 0.2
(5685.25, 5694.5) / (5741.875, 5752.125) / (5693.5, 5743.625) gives 0.4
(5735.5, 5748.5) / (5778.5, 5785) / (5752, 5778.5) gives -0.1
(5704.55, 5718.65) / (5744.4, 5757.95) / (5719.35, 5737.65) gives -0.8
